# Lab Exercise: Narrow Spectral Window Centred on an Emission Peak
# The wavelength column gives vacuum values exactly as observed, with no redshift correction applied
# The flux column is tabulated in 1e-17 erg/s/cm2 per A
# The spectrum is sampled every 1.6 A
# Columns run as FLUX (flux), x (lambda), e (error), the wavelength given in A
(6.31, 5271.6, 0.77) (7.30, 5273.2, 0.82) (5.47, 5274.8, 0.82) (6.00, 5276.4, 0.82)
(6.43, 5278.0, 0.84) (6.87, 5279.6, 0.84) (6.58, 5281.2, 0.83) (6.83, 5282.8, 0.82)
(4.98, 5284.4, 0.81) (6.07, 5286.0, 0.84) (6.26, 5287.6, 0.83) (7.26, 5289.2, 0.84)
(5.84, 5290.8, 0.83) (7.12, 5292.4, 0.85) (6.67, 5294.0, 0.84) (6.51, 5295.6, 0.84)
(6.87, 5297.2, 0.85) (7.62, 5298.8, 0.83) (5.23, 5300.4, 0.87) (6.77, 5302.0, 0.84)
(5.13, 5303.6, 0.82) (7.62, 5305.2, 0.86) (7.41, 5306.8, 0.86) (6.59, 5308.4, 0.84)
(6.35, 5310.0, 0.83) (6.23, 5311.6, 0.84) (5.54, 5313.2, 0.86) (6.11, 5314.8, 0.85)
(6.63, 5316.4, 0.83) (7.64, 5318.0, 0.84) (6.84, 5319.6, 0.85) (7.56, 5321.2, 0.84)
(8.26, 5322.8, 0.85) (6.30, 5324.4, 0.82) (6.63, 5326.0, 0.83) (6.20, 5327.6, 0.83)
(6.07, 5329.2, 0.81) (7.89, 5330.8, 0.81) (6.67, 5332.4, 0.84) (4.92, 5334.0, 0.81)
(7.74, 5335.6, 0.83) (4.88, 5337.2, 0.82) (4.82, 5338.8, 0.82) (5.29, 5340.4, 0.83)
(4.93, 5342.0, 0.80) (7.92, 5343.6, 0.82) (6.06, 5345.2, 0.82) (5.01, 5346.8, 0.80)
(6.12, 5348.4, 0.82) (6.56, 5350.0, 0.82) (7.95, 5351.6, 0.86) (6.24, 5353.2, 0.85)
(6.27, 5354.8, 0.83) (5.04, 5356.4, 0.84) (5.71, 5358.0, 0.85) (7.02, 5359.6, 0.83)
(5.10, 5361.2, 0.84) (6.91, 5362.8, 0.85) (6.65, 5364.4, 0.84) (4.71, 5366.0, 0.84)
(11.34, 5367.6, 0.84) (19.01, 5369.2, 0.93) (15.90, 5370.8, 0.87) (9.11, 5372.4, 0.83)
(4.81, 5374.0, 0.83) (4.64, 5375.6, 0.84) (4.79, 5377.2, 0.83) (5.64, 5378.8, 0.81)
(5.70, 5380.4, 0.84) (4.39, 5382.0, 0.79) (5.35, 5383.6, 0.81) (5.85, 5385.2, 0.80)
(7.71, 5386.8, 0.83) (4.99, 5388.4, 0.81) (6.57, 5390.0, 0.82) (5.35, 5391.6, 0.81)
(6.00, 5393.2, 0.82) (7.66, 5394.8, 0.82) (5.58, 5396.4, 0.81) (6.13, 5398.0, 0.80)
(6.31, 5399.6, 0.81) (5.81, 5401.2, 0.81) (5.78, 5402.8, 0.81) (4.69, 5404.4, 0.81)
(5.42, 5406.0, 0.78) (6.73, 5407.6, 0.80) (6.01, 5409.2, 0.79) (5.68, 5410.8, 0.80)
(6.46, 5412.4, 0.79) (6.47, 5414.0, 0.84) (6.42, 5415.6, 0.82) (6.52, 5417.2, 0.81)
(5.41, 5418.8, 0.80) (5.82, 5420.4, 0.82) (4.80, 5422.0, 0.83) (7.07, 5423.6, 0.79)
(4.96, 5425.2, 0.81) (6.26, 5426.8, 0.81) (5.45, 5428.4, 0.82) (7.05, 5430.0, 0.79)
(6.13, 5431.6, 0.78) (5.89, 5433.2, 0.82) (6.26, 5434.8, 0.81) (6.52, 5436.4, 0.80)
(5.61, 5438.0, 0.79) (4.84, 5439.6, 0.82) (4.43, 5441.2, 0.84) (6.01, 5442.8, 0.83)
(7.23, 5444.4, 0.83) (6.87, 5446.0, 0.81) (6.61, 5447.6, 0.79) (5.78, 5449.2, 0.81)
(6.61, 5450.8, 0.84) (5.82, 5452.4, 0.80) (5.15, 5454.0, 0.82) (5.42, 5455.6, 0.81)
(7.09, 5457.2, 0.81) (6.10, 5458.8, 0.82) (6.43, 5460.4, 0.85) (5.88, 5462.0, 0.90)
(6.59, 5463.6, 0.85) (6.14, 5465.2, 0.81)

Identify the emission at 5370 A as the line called H-beta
